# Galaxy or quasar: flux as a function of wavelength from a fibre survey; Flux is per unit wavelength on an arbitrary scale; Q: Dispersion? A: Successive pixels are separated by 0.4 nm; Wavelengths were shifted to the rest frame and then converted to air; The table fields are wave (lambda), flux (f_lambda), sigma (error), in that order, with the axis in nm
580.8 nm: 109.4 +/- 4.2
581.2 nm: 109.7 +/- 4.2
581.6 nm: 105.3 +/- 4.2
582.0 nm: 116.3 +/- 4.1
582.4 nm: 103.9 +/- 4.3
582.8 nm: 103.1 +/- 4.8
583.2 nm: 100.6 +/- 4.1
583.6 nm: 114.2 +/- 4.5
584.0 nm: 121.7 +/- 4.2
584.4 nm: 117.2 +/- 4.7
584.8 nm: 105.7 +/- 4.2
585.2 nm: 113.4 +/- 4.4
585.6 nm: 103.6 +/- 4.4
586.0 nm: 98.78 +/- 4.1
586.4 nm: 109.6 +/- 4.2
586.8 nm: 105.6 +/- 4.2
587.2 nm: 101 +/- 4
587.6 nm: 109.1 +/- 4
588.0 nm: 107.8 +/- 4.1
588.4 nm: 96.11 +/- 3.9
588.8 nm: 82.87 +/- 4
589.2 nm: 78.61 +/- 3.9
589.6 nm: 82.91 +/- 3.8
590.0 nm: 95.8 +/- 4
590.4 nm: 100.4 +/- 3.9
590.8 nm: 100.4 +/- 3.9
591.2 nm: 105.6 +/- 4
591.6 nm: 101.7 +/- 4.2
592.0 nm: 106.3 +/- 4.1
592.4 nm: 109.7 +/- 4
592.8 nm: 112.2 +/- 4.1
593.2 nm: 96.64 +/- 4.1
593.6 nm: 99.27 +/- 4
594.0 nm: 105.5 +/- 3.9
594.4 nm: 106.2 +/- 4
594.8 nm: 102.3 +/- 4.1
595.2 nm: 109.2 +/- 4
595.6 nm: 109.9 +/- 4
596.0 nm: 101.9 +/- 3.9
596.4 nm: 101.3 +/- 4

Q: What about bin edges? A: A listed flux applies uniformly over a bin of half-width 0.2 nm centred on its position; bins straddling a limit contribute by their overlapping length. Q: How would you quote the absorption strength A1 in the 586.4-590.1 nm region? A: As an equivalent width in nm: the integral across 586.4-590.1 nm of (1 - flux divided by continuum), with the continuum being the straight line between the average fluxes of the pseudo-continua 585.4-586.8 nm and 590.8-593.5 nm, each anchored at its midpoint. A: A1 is 0.29 nm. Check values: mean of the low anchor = 104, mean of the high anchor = 105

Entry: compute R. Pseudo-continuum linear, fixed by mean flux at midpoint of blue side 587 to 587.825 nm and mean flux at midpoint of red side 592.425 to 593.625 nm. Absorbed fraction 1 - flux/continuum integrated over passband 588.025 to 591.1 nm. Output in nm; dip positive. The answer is 0.36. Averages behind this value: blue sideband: 105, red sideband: 104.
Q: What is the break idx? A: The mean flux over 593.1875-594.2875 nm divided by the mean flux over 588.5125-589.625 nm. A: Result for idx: 1.23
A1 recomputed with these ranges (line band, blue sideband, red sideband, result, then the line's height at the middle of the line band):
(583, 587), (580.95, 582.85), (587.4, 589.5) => -0.29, 102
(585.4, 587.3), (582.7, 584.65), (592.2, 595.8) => 0.11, 110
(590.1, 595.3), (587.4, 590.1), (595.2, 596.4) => -0.20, 100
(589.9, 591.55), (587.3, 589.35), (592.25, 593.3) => 0.01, 102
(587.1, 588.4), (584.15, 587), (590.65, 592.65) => 0.03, 107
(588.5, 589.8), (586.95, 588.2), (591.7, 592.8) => 0.29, 107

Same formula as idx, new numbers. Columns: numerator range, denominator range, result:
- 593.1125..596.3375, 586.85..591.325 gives 1.08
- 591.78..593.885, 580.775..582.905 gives 0.97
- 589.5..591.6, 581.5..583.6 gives 0.92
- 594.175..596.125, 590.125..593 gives 1.01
